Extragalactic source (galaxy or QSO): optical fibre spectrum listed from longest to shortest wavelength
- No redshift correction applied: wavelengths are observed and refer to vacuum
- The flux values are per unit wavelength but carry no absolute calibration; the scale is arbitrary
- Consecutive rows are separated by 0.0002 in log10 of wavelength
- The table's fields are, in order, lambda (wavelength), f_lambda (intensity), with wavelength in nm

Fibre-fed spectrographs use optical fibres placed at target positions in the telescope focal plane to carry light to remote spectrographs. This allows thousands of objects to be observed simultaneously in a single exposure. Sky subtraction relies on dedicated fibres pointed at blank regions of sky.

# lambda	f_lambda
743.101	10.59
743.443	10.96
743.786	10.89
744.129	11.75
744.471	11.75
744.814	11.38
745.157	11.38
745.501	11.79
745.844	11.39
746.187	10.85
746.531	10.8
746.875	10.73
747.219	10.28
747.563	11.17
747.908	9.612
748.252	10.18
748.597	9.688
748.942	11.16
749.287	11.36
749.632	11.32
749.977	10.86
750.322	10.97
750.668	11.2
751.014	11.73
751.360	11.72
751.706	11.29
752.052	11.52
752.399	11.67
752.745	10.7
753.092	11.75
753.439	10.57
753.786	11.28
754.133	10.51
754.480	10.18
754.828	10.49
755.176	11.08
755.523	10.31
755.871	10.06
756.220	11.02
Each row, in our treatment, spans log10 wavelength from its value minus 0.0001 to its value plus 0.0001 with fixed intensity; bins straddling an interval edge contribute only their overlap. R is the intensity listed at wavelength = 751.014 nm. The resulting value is 11.73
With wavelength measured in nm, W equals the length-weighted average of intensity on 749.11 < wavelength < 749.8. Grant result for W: 11.3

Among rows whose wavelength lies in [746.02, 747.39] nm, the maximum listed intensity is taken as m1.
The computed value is 10.85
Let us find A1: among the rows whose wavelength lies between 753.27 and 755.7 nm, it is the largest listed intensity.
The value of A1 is 11.28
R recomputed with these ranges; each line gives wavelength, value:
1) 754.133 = 10.51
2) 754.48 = 10.18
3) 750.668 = 11.2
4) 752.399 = 11.67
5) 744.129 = 11.75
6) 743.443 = 10.96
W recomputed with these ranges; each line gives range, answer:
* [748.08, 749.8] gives 10.7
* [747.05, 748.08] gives 10.4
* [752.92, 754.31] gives 11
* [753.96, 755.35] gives 10.6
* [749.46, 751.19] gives 11.2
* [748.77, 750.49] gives 11.1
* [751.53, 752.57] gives 11.5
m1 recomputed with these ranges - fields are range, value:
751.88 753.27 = 11.75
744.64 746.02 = 11.79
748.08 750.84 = 11.36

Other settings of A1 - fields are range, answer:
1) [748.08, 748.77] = 10.18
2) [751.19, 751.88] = 11.72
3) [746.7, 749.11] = 11.17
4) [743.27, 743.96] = 10.96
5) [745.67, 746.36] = 11.39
